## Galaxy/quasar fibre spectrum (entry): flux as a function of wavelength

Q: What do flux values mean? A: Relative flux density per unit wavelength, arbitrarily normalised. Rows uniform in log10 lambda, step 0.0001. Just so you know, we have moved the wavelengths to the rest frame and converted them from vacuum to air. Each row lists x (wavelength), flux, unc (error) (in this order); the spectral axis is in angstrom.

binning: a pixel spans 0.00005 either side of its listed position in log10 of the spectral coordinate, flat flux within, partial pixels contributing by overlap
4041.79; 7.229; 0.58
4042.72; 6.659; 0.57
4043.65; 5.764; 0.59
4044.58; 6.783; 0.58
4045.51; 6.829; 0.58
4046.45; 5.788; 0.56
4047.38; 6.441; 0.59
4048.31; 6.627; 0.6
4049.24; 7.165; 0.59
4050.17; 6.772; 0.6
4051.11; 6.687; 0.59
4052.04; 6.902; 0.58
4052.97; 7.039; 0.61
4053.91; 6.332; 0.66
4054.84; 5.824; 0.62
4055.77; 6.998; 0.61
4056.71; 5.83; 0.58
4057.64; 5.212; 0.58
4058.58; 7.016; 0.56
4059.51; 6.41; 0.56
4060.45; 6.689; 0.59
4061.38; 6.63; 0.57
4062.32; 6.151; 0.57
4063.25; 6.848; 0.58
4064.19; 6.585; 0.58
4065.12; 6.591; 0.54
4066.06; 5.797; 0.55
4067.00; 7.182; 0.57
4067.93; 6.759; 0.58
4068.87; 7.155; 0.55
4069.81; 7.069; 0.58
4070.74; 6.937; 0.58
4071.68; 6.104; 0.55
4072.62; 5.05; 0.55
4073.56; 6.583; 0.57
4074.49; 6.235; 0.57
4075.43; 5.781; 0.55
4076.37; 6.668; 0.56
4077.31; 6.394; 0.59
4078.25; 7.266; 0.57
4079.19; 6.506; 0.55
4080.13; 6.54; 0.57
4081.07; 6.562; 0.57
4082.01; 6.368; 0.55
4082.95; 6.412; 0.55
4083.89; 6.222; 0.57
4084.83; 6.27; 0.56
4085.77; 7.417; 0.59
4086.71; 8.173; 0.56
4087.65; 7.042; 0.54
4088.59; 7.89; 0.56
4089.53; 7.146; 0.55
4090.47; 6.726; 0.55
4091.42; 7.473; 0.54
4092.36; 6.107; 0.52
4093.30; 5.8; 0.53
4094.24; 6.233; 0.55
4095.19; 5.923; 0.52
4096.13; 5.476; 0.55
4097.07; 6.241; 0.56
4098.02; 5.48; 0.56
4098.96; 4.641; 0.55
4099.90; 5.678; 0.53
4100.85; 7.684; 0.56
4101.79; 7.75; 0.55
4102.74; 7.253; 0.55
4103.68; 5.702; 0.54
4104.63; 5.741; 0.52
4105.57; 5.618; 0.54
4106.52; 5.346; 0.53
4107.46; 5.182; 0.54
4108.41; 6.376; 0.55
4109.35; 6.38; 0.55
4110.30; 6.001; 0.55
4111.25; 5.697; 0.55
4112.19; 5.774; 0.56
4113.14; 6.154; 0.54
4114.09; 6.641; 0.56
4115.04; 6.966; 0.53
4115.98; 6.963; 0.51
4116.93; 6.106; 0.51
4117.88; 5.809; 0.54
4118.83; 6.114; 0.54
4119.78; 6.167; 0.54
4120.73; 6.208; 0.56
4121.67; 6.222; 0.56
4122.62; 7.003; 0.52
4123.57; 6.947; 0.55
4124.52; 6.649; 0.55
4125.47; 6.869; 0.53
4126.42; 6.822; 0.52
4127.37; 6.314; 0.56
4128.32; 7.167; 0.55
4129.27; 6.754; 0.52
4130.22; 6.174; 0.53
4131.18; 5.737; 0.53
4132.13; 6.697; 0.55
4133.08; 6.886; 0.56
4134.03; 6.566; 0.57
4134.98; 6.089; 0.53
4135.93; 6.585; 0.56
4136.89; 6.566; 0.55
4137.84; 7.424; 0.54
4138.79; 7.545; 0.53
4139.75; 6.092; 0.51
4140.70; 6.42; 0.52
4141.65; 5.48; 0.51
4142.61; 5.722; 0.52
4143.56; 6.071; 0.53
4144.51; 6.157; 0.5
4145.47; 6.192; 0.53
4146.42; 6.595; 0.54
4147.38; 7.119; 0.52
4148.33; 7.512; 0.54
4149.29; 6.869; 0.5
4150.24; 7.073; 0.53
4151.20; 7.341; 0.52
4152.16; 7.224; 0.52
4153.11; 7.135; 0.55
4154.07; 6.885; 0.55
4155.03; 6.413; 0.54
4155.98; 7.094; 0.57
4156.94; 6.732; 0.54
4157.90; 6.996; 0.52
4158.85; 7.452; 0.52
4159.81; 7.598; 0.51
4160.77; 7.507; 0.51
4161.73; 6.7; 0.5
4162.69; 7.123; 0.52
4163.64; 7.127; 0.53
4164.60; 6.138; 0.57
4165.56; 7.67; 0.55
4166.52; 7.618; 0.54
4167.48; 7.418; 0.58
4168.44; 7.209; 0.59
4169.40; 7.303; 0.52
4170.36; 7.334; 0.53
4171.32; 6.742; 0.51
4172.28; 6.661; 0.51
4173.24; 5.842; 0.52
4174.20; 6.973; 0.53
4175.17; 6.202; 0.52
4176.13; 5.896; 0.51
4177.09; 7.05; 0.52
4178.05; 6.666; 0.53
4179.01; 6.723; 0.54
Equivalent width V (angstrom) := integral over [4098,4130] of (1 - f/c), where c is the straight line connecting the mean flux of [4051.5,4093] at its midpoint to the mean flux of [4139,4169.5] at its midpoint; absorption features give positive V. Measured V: 2.07 angstrom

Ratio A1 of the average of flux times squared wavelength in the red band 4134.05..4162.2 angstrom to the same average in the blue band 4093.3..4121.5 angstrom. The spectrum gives 1.13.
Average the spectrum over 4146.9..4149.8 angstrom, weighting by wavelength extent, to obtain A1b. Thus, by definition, 7.17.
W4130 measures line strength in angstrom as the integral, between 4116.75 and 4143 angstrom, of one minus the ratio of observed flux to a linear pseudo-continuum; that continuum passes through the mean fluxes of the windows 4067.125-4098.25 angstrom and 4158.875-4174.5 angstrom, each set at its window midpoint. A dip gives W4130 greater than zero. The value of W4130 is 1.4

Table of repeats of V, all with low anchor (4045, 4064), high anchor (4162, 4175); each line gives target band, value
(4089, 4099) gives 0.73 angstrom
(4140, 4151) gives 0.64 angstrom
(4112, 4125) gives 0.68 angstrom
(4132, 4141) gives 0.21 angstrom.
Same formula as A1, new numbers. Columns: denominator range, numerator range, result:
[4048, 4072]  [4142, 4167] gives 1.10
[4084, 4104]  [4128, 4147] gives 1.00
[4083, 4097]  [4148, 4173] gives 1.10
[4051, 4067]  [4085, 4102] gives 1.04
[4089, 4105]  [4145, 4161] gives 1.15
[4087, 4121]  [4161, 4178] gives 1.13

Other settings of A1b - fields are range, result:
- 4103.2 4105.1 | 5.74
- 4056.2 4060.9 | 6.23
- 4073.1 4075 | 6.42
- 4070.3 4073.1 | 6.01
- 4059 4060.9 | 6.56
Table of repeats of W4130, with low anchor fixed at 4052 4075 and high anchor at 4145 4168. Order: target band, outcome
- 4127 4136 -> 0.5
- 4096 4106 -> 0.9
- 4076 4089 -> -0.5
